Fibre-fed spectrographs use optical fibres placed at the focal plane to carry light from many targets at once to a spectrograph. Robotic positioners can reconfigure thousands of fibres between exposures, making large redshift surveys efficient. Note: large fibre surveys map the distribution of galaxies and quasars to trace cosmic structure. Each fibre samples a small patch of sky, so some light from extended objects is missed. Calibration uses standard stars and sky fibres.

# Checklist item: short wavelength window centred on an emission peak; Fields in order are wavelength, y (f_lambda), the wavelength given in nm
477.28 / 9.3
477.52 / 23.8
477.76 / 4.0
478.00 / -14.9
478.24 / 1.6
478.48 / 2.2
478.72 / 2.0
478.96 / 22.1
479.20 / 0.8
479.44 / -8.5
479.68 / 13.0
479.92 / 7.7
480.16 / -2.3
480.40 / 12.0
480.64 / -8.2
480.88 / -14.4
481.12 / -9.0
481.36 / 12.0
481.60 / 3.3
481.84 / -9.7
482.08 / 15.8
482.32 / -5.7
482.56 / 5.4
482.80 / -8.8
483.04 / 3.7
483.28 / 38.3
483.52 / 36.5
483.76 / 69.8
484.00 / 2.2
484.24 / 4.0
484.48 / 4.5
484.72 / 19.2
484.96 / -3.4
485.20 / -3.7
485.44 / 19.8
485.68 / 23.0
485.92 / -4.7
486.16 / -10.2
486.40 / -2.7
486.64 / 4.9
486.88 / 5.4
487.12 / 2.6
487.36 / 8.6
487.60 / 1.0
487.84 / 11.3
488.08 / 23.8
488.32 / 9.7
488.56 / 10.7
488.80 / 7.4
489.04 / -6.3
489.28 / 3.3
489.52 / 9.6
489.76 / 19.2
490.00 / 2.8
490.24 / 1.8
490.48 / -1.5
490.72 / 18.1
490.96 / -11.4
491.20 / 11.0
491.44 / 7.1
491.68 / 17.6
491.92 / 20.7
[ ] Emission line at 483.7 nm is [O II] 3727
